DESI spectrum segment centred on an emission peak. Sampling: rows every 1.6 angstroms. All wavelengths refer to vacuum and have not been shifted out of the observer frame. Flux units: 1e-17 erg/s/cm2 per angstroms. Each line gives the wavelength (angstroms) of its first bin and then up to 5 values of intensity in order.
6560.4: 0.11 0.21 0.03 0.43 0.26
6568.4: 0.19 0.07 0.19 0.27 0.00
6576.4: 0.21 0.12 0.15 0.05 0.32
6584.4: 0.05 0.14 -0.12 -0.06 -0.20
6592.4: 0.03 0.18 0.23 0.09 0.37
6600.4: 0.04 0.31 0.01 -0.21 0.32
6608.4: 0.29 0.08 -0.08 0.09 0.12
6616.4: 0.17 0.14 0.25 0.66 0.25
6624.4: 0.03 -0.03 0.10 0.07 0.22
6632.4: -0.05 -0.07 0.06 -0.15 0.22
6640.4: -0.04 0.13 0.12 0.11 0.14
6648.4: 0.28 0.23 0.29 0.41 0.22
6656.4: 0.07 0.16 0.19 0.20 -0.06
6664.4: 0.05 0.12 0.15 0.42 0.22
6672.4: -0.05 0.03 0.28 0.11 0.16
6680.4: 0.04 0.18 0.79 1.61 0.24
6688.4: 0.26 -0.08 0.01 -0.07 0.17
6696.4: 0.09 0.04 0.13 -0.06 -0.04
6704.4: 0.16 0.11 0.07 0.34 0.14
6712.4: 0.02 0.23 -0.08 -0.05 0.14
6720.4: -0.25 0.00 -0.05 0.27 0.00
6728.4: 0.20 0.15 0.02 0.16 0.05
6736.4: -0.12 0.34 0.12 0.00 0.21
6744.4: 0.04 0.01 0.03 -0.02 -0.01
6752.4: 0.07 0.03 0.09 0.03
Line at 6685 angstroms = [O III]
